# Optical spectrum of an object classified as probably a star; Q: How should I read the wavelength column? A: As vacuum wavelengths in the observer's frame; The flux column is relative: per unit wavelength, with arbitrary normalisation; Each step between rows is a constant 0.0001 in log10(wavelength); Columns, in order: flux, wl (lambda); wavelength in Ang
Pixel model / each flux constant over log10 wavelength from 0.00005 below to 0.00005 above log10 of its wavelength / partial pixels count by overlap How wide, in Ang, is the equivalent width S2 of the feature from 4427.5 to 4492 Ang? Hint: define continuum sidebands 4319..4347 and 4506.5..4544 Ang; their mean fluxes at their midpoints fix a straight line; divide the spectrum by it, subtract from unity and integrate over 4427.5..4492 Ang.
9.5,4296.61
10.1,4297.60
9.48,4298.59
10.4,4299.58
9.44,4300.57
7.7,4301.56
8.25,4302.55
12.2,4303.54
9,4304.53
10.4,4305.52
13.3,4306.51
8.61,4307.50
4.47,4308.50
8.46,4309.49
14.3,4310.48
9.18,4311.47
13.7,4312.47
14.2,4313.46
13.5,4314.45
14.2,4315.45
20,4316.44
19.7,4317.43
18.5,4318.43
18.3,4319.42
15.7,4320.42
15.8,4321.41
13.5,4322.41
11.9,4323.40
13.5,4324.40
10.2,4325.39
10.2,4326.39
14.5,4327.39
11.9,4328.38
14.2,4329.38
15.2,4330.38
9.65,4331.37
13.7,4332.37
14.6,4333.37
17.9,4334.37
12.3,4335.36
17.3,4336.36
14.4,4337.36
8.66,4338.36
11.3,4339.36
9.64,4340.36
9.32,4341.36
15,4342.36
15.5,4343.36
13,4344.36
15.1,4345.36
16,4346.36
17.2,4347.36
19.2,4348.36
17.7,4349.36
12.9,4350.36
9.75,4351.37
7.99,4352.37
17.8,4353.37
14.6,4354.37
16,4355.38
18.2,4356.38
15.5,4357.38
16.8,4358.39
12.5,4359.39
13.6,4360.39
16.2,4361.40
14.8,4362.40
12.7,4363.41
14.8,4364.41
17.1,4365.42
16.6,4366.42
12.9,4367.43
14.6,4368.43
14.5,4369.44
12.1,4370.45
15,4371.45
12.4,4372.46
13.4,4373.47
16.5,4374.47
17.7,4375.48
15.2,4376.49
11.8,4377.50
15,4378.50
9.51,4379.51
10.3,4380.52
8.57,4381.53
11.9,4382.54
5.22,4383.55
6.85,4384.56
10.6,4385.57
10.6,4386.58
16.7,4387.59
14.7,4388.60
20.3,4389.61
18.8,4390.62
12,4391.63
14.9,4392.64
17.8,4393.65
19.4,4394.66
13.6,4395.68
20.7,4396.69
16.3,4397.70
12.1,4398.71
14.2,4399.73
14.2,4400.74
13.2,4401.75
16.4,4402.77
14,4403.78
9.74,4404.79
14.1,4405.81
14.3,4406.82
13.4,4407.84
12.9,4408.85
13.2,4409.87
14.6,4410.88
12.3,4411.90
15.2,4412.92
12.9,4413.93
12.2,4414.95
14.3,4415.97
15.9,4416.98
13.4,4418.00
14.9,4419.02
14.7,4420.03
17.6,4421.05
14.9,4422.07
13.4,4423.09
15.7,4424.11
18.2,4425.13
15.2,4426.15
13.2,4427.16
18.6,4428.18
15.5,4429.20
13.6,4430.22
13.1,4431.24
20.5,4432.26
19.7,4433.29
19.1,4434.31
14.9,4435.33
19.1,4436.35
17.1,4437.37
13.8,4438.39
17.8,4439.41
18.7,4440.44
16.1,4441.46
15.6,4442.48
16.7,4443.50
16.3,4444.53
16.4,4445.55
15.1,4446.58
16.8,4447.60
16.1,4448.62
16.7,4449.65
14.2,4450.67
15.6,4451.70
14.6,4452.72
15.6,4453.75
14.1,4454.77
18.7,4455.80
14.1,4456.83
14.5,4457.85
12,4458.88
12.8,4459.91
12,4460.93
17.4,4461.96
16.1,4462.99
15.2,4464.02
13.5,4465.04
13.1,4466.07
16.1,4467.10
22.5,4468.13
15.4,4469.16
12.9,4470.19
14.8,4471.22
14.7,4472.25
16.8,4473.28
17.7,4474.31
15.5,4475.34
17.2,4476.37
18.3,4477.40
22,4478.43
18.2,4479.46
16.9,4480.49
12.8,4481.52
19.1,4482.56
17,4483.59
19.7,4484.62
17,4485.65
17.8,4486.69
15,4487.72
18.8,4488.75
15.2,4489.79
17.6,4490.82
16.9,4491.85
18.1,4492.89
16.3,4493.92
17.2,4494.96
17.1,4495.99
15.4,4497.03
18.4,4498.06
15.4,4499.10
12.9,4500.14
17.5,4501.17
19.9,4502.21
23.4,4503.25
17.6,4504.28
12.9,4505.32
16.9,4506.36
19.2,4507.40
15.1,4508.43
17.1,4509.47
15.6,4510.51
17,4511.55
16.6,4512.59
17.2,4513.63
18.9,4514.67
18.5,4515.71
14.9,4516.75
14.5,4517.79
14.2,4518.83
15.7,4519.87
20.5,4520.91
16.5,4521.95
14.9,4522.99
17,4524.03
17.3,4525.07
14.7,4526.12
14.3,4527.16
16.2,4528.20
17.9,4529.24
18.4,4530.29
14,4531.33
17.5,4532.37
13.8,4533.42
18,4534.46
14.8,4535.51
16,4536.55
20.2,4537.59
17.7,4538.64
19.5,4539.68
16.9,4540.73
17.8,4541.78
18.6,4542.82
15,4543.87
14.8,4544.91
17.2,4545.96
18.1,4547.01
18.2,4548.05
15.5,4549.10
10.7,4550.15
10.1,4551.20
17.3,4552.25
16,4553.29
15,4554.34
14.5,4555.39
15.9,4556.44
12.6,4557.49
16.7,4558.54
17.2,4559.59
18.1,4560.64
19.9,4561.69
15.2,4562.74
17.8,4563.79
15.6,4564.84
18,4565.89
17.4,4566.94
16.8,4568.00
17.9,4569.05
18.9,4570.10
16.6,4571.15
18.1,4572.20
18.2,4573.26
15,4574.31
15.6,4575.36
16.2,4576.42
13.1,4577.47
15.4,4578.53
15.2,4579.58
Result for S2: -2.7 Ang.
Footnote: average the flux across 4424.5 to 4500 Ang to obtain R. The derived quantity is 16.3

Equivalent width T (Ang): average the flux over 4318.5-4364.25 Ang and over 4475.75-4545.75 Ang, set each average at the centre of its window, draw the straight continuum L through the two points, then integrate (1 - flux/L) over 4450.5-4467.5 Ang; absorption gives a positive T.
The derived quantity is 1.5 Ang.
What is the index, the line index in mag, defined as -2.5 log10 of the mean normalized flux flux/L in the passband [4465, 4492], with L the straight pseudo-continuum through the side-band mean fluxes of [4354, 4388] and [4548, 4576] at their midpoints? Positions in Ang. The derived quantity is -0.12 mag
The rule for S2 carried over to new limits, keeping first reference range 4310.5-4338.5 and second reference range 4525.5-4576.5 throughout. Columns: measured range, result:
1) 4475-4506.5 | -2.7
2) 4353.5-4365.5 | -0.6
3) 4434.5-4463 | -0.5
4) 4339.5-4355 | 0.5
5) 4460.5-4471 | 0.1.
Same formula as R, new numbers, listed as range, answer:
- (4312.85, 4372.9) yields 14.4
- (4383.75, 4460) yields 15.1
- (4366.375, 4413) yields 13.8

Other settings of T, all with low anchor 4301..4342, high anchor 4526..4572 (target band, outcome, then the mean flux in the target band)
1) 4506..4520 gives -0.6 Ang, 16.5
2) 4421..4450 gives -3.5 Ang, 16.4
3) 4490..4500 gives -0.7 Ang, 16.7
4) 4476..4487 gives -1.8 Ang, 17.8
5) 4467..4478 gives -1.0 Ang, 16.6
